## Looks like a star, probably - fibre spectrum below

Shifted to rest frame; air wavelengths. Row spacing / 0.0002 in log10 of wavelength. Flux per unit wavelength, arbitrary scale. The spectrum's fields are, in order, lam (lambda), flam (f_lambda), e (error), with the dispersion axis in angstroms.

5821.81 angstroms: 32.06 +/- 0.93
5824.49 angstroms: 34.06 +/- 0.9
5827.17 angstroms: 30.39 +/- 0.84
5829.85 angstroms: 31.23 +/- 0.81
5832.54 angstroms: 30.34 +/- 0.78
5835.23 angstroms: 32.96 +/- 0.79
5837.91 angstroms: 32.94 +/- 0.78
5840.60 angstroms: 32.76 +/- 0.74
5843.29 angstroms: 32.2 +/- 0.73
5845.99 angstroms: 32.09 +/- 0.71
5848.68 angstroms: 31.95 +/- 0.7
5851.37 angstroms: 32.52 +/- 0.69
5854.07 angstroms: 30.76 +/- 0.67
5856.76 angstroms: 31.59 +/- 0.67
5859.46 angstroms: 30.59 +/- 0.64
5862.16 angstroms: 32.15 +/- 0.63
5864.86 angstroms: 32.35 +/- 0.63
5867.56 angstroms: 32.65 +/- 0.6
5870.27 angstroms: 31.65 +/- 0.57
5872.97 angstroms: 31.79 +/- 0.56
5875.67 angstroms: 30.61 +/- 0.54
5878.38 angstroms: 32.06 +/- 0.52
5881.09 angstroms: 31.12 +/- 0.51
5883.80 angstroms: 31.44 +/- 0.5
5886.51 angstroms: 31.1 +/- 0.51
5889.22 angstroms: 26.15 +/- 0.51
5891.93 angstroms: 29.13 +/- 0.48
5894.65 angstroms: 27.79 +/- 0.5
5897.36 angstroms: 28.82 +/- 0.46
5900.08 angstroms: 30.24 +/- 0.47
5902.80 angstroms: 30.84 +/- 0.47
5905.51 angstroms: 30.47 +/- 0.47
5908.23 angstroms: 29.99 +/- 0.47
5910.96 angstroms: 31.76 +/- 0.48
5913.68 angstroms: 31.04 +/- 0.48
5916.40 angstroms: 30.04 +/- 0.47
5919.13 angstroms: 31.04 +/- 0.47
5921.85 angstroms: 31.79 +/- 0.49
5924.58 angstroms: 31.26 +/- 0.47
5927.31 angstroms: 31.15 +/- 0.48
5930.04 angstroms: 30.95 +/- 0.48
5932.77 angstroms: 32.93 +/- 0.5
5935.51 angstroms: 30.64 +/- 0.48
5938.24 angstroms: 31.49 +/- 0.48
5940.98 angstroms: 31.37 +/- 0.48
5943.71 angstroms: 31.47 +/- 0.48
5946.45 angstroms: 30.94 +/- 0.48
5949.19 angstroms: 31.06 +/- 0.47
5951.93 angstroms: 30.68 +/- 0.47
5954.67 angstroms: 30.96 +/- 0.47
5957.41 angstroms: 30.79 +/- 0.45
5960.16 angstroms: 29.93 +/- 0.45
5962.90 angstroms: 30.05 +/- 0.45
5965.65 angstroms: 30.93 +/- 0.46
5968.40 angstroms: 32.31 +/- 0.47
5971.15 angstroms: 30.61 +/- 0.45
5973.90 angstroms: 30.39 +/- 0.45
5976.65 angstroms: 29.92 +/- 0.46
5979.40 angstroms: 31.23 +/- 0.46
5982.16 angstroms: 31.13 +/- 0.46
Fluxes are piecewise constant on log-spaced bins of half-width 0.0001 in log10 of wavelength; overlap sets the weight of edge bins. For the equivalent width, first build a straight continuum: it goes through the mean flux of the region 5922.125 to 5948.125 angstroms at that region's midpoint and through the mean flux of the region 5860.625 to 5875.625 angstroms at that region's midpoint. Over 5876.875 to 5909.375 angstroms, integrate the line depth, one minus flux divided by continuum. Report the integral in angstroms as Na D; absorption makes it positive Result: 1.9 angstroms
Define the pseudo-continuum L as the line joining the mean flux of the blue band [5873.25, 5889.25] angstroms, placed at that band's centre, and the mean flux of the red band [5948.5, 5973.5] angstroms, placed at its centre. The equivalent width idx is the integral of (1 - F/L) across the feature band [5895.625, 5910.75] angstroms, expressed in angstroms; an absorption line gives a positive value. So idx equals 0.3 angstroms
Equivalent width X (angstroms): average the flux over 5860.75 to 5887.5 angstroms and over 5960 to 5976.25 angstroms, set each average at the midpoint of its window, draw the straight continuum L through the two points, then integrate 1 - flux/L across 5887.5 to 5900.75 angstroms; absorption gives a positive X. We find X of 1.30 angstroms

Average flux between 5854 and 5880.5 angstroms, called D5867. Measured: 31.6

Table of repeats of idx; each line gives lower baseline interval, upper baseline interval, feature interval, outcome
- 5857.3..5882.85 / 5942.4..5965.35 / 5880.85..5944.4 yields 1.25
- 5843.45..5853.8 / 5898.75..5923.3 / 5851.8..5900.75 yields 1.22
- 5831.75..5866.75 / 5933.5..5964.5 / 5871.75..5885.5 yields 0.11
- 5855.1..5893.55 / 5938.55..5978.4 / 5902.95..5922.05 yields 0.07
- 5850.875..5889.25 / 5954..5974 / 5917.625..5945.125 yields -0.38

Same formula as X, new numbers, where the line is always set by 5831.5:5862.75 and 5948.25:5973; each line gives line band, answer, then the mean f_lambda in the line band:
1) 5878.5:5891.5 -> 0.60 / 30.1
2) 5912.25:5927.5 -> 0.07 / 31.1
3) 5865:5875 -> -0.09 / 32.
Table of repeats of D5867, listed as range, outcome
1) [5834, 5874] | 32.1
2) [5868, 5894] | 30.5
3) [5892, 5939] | 30.7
